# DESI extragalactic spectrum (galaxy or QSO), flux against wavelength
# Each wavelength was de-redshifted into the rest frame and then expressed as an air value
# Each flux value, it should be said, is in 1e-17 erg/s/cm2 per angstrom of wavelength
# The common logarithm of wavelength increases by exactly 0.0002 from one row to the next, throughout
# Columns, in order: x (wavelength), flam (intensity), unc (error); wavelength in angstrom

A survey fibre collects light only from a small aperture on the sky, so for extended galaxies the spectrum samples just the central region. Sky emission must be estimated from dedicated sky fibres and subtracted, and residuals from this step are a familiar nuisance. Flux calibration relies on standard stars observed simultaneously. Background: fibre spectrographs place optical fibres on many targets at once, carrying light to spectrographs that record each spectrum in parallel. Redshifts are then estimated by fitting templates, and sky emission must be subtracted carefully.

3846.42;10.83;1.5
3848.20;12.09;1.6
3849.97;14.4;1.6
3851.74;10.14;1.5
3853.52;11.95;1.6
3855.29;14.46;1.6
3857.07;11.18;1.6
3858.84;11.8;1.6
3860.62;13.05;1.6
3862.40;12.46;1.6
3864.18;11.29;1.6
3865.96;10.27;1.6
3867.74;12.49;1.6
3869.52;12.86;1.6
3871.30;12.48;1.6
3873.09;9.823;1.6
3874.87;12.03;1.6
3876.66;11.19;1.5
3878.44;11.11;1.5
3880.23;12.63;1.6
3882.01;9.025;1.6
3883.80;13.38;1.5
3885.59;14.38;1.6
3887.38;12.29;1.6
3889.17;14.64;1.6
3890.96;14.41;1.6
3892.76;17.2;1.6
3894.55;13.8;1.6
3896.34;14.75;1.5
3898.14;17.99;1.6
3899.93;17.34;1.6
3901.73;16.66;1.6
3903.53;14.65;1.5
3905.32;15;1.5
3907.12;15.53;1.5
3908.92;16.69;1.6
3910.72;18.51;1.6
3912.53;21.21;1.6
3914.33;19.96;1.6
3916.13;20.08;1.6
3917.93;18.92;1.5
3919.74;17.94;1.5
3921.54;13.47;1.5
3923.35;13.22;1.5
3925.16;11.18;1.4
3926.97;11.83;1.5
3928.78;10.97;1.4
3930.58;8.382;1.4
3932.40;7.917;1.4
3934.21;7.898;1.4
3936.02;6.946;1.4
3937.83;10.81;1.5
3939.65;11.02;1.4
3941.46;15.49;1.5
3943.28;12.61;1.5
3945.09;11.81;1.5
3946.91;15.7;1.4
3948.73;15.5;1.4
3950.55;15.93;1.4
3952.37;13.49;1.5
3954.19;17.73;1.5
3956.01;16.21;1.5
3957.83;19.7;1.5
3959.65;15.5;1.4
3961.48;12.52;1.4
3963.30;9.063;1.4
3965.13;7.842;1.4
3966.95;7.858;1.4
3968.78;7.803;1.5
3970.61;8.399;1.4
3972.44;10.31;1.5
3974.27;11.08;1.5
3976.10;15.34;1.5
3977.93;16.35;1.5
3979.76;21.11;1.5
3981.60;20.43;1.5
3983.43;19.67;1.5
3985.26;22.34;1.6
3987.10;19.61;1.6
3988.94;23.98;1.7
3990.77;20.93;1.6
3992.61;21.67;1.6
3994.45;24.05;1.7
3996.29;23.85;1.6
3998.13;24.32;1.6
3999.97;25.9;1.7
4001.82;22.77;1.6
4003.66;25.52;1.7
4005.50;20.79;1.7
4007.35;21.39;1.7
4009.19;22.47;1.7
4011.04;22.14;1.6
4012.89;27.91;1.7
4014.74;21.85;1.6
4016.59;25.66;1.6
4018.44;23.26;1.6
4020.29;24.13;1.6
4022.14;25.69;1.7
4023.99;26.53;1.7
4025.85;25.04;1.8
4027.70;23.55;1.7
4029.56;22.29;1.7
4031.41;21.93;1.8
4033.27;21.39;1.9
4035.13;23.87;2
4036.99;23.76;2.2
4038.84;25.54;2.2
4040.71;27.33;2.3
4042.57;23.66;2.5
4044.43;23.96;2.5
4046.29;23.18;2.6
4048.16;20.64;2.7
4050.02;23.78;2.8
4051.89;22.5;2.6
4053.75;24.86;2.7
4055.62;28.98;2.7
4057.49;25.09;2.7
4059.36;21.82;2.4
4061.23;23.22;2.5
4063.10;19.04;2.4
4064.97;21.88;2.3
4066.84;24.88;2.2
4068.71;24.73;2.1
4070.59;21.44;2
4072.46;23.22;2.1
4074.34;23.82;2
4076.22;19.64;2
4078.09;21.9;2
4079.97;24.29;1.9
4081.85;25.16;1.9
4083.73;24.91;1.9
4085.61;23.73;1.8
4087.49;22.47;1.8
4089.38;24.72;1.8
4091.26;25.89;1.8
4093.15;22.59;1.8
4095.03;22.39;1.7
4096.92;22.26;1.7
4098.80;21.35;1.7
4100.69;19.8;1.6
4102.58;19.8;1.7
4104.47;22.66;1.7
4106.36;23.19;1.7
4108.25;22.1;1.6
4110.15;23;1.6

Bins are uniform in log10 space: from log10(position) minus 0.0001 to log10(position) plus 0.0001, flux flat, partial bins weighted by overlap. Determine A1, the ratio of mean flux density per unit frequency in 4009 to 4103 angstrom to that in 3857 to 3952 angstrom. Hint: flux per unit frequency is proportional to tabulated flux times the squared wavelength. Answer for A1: 1.86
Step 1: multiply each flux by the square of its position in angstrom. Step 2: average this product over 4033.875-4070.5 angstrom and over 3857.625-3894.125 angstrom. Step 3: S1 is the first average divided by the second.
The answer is 2.08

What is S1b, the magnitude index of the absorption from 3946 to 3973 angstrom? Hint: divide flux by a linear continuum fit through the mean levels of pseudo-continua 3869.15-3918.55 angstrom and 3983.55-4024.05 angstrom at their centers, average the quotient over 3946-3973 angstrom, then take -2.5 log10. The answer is 0.46 mag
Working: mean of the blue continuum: 15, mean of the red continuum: 23.4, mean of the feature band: 12.9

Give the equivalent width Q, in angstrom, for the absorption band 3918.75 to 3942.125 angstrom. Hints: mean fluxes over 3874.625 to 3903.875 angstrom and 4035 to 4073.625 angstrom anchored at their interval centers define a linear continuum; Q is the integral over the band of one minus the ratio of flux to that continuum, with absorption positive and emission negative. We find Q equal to 7.23 angstrom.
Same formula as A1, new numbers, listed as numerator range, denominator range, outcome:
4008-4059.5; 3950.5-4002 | 1.45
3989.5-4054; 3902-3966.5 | 1.77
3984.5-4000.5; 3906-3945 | 1.72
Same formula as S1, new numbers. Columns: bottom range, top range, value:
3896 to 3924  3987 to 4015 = 1.42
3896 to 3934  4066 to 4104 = 1.64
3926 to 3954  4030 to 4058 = 2.12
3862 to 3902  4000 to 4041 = 1.94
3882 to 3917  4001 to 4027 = 1.58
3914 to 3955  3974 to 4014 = 1.68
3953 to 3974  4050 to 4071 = 2.05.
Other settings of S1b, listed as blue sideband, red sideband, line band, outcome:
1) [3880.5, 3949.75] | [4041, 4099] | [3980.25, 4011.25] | -0.18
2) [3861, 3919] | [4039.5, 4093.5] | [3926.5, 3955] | 0.38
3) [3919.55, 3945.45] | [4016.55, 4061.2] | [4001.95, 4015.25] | -0.14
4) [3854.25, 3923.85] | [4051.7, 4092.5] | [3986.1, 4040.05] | -0.14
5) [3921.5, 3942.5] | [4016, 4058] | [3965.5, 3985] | 0.18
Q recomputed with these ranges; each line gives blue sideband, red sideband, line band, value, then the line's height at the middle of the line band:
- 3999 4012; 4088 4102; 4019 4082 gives -2.13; 22.8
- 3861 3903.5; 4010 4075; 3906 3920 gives -3.00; 15.3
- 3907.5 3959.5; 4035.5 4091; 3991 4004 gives -3.33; 18.9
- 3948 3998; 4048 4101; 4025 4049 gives -3.34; 20.7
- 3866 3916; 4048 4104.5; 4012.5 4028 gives -3.27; 20.5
